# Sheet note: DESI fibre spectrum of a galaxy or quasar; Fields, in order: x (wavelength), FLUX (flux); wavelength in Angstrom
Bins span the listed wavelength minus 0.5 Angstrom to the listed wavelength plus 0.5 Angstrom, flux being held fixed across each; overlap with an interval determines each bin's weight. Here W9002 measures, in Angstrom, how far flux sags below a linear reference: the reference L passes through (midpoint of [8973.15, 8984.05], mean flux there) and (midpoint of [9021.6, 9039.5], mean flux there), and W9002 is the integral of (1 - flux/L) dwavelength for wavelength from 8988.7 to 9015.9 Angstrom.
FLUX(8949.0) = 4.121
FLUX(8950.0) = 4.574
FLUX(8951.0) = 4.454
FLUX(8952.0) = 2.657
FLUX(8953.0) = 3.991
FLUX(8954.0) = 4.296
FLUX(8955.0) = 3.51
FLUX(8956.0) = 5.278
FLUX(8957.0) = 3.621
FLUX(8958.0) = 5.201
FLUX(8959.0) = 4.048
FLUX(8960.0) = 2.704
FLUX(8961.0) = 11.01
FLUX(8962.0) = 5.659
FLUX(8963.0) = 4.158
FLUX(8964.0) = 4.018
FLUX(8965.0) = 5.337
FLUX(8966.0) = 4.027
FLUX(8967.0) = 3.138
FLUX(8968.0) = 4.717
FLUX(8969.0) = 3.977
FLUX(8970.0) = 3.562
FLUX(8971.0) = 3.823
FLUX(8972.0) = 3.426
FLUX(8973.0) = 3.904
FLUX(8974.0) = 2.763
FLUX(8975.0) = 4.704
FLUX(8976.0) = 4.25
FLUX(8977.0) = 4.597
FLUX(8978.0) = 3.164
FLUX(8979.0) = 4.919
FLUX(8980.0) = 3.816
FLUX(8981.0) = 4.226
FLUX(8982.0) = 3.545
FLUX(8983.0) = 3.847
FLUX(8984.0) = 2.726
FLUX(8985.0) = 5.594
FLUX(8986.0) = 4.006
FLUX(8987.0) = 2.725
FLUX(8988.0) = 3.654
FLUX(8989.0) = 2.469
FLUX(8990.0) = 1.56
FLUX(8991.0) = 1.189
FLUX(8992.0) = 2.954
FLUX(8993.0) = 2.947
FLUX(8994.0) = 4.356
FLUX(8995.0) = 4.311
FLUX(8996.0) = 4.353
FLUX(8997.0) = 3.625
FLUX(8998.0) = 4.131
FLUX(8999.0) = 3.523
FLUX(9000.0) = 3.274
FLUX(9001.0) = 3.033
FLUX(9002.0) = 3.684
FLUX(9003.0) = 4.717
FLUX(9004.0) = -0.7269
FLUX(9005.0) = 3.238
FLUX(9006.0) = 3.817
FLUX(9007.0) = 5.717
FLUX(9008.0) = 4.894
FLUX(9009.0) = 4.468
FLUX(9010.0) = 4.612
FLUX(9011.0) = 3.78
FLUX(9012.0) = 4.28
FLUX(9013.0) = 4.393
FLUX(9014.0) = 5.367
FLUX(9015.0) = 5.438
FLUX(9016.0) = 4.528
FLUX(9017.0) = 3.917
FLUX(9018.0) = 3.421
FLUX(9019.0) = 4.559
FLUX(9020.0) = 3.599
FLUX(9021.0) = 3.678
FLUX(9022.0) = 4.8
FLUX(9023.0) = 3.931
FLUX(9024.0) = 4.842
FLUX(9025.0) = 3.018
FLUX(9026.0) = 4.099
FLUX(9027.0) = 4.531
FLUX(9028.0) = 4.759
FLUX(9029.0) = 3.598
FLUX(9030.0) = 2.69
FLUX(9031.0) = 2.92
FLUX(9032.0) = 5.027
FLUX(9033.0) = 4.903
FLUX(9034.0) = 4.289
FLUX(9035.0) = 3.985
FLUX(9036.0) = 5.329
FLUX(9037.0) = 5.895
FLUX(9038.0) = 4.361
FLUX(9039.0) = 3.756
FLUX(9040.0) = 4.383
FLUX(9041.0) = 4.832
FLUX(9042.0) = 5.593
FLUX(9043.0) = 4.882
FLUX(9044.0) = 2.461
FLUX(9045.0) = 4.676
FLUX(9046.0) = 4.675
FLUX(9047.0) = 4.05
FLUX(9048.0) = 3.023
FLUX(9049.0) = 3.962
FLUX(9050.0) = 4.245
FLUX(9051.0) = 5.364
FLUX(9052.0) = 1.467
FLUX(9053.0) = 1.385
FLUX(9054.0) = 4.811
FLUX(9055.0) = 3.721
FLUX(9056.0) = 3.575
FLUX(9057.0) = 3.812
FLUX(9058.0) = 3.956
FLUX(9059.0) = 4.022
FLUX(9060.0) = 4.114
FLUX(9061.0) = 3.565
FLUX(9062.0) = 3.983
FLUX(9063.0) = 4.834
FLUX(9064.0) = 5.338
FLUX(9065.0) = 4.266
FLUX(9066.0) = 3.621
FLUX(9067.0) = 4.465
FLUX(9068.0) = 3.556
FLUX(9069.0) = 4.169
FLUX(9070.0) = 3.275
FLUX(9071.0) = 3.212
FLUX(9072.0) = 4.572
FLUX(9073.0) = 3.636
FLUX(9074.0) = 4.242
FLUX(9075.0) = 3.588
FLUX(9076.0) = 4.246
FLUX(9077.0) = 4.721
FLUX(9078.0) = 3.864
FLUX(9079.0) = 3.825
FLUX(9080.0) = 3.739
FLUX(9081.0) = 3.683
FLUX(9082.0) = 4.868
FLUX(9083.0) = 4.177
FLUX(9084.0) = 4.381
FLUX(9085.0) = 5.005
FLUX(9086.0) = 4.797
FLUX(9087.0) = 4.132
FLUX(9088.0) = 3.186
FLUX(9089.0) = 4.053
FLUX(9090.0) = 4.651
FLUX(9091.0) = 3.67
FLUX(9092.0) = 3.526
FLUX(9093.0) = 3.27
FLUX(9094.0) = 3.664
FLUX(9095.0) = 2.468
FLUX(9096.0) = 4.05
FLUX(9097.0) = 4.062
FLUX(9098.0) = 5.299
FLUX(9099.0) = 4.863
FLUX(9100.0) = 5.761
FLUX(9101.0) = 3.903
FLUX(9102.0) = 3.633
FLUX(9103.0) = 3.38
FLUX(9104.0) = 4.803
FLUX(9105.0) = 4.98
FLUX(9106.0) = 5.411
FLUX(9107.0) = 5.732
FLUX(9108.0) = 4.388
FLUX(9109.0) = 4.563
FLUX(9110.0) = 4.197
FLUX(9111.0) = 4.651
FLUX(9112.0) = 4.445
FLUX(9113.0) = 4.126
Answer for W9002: 2.5 Angstrom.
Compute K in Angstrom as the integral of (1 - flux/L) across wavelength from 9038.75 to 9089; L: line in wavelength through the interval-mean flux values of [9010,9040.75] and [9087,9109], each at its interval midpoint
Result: 2.6 Angstrom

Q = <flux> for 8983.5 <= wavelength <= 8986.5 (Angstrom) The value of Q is 4.11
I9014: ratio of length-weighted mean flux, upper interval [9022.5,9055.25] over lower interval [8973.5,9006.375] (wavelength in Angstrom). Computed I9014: 1.18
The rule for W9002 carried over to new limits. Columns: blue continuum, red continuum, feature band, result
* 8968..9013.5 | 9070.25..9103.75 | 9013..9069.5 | -3.8 Angstrom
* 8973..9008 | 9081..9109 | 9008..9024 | -2.6 Angstrom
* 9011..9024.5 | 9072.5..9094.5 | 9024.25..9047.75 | -0.1 Angstrom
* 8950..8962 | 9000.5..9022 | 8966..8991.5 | 4.6 Angstrom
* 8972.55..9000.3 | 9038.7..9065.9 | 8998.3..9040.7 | -3.1 Angstrom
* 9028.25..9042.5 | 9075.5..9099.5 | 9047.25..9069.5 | 2.0 Angstrom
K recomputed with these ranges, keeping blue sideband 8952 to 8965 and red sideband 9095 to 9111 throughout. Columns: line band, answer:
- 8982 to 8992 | 3.4 Angstrom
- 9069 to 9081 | 1.8 Angstrom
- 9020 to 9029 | 1.0 Angstrom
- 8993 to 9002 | 1.7 Angstrom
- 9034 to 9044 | 0.0 Angstrom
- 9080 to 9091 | 0.8 Angstrom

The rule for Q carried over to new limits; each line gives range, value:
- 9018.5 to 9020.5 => 4.08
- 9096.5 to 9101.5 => 4.78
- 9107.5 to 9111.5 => 4.45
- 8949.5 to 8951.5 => 4.51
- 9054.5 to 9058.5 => 3.77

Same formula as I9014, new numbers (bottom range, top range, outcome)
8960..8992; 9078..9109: 1.07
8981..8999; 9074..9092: 1.20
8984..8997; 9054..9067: 1.23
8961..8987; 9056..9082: 0.96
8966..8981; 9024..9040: 1.08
